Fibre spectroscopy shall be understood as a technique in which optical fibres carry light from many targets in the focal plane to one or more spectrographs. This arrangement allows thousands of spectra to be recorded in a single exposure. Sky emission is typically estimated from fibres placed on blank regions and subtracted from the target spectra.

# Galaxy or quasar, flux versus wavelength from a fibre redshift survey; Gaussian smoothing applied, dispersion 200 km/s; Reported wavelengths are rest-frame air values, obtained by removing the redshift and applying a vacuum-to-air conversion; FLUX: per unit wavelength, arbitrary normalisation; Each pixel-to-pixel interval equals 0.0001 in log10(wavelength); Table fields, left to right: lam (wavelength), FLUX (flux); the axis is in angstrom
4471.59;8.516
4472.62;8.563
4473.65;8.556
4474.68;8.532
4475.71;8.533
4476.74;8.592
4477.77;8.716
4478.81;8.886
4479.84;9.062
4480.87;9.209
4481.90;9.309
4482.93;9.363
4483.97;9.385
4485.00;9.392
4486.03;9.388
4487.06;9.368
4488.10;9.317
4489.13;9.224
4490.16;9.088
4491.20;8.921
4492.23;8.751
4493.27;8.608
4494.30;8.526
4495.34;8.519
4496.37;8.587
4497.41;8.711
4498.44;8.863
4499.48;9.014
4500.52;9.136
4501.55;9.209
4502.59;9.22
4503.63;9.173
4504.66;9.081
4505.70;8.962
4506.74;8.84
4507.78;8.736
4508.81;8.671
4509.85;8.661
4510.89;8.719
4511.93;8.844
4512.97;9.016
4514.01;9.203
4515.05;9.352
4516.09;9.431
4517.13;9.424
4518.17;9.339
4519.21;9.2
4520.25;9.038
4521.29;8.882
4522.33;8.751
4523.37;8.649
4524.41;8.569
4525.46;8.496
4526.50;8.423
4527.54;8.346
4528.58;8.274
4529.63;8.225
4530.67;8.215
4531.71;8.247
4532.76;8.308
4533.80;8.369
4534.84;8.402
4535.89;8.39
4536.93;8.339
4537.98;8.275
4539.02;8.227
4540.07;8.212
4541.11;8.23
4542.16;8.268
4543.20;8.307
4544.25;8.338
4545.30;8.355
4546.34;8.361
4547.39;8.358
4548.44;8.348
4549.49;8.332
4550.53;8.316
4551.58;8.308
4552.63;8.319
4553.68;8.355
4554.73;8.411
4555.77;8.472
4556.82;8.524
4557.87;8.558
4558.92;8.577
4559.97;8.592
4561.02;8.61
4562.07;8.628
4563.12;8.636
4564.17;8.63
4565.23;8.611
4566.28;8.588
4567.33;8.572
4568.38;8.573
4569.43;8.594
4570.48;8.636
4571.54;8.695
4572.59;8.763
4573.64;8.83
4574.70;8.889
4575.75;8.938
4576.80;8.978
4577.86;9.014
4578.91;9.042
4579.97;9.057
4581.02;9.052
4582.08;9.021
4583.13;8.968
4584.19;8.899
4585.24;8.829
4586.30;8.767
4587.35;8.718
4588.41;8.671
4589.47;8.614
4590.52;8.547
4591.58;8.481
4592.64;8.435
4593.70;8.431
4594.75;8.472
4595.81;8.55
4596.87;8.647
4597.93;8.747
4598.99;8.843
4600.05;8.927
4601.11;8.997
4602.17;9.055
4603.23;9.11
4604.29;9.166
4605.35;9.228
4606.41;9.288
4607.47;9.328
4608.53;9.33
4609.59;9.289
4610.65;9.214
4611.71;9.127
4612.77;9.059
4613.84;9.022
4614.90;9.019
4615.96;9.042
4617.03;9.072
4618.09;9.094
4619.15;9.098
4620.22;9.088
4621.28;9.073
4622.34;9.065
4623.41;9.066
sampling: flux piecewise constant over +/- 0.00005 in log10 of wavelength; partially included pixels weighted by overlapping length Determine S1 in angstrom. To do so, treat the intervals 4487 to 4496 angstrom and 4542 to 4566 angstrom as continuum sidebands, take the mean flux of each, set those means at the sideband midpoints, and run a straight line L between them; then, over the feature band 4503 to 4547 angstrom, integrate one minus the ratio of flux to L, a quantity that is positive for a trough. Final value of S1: 0.1 angstrom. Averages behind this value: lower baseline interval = 8.89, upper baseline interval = 8.45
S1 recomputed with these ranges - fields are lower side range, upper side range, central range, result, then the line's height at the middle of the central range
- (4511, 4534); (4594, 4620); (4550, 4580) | 0.86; 8.89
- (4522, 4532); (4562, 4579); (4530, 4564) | 0.72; 8.56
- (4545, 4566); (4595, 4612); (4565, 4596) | 0.07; 8.77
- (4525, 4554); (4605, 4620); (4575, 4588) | -0.20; 8.8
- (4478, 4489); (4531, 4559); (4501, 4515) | -0.11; 8.89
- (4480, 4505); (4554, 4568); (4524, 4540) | 0.80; 8.78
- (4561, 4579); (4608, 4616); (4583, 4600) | 0.53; 8.94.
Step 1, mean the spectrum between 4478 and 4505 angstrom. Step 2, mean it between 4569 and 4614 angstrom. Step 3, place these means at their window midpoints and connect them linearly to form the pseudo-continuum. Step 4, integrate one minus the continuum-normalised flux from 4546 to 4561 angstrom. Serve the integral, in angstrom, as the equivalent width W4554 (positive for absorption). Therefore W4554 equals 0.9 angstrom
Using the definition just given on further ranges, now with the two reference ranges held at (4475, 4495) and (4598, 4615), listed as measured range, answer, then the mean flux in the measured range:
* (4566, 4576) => 0.4 angstrom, 8.71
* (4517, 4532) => 0.7 angstrom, 8.66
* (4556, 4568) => 0.7 angstrom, 8.59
